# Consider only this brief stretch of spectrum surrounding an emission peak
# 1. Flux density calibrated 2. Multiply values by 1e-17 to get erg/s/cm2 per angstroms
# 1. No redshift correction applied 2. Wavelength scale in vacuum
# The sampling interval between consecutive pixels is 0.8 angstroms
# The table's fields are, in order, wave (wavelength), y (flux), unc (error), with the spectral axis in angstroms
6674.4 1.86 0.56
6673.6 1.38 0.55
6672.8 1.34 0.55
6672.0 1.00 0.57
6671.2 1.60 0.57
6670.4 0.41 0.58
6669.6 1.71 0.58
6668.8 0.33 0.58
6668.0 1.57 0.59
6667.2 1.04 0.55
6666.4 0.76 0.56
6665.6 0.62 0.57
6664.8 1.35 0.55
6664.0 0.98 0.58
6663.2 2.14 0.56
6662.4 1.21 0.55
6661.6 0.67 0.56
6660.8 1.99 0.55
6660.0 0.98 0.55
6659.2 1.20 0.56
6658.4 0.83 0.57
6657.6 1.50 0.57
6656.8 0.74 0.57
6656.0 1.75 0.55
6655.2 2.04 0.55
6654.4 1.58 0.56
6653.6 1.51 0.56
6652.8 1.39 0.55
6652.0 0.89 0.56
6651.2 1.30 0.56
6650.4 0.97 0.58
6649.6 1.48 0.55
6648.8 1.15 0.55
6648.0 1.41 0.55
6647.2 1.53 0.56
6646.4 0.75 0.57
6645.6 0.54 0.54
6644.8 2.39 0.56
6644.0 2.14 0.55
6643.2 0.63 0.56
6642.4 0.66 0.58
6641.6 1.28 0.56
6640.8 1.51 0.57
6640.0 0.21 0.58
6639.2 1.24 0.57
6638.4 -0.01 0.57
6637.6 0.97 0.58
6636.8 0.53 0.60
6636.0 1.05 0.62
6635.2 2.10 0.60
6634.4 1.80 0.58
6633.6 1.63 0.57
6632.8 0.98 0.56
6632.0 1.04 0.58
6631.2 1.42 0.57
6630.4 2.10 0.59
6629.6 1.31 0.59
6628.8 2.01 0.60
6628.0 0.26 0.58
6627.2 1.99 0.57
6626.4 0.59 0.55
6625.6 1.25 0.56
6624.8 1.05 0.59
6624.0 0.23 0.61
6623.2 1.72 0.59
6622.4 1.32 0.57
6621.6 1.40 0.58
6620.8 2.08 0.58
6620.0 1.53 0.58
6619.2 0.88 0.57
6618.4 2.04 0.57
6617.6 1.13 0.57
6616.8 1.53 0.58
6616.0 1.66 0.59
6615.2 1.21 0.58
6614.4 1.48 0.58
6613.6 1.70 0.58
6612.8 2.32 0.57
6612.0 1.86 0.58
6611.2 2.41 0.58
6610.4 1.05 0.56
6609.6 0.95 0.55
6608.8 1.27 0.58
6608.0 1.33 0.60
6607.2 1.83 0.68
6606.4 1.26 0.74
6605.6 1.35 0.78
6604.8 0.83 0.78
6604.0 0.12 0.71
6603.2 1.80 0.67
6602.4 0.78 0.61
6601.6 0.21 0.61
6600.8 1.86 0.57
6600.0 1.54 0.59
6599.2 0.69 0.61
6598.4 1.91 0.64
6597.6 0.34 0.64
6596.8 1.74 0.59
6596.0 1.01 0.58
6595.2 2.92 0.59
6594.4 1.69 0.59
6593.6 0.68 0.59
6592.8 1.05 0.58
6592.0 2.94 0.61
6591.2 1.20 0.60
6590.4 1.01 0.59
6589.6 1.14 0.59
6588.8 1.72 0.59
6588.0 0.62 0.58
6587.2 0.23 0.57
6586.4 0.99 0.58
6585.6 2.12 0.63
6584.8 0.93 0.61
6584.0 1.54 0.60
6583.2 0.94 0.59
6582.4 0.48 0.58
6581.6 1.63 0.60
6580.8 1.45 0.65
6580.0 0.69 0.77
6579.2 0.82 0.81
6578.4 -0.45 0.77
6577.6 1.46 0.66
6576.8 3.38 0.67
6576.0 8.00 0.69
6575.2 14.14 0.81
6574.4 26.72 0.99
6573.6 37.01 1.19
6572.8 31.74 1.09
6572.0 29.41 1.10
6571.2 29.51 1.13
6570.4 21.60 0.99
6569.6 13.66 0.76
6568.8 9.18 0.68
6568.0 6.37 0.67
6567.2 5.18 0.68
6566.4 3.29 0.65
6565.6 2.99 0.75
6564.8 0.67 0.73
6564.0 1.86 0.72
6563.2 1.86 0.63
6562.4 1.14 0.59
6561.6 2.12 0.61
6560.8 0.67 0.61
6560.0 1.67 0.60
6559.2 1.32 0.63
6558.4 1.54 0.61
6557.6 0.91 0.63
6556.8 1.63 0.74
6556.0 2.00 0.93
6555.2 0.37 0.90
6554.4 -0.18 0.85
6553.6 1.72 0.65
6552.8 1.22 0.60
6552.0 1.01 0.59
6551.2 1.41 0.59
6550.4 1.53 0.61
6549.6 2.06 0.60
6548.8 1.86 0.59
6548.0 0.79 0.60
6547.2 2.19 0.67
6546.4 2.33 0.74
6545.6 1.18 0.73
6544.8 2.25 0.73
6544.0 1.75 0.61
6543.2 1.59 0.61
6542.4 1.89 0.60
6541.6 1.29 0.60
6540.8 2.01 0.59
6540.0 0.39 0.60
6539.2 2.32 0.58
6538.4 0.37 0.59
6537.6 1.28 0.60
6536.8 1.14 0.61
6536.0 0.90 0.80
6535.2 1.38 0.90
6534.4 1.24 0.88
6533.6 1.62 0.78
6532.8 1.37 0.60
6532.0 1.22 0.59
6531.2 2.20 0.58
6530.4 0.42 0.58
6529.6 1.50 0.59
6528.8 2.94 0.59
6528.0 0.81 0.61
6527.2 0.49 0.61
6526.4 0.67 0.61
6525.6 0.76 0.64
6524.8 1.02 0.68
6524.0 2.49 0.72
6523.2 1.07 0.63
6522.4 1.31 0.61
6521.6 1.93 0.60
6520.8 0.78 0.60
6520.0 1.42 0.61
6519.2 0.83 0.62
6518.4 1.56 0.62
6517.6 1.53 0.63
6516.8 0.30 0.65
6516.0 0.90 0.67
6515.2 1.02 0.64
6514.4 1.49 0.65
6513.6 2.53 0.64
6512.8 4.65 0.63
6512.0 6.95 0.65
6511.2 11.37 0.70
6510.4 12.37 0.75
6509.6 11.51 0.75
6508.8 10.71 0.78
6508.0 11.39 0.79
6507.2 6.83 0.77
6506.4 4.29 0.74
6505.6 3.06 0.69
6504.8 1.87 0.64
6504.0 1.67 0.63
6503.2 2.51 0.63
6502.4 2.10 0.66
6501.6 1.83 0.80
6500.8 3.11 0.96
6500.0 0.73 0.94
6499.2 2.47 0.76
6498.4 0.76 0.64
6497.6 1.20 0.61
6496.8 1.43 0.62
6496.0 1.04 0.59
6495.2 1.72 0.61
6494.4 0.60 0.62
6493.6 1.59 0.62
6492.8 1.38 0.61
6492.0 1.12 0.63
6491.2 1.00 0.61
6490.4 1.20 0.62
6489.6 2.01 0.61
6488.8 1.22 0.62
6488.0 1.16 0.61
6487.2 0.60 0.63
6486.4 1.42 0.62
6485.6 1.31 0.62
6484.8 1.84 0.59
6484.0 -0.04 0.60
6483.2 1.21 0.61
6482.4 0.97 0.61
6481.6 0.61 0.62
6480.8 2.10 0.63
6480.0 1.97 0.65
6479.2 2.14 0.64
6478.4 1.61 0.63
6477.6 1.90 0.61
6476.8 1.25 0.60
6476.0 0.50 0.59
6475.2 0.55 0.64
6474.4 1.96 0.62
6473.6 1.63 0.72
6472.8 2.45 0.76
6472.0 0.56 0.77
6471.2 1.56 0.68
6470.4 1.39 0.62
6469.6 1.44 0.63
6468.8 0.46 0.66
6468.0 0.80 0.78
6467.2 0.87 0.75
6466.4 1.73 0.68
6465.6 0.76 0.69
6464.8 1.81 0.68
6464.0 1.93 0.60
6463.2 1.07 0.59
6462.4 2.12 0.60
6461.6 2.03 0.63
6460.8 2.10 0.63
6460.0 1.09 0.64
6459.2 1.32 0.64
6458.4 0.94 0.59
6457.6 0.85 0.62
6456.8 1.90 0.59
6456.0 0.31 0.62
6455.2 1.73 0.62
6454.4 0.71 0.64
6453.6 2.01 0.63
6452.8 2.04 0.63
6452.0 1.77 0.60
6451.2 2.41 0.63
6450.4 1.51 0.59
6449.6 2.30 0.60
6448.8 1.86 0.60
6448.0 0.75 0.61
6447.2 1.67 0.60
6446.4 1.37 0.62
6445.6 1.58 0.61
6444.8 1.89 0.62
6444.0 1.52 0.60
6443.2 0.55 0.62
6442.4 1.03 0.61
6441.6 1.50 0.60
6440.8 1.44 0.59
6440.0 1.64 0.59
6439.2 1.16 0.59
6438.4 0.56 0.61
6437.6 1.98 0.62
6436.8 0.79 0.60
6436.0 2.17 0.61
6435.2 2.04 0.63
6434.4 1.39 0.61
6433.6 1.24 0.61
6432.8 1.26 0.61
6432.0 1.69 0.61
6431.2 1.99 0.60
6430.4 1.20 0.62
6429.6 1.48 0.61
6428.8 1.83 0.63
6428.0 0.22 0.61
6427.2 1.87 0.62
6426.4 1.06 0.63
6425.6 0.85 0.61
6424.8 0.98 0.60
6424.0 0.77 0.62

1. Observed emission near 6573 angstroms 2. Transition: [O III]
